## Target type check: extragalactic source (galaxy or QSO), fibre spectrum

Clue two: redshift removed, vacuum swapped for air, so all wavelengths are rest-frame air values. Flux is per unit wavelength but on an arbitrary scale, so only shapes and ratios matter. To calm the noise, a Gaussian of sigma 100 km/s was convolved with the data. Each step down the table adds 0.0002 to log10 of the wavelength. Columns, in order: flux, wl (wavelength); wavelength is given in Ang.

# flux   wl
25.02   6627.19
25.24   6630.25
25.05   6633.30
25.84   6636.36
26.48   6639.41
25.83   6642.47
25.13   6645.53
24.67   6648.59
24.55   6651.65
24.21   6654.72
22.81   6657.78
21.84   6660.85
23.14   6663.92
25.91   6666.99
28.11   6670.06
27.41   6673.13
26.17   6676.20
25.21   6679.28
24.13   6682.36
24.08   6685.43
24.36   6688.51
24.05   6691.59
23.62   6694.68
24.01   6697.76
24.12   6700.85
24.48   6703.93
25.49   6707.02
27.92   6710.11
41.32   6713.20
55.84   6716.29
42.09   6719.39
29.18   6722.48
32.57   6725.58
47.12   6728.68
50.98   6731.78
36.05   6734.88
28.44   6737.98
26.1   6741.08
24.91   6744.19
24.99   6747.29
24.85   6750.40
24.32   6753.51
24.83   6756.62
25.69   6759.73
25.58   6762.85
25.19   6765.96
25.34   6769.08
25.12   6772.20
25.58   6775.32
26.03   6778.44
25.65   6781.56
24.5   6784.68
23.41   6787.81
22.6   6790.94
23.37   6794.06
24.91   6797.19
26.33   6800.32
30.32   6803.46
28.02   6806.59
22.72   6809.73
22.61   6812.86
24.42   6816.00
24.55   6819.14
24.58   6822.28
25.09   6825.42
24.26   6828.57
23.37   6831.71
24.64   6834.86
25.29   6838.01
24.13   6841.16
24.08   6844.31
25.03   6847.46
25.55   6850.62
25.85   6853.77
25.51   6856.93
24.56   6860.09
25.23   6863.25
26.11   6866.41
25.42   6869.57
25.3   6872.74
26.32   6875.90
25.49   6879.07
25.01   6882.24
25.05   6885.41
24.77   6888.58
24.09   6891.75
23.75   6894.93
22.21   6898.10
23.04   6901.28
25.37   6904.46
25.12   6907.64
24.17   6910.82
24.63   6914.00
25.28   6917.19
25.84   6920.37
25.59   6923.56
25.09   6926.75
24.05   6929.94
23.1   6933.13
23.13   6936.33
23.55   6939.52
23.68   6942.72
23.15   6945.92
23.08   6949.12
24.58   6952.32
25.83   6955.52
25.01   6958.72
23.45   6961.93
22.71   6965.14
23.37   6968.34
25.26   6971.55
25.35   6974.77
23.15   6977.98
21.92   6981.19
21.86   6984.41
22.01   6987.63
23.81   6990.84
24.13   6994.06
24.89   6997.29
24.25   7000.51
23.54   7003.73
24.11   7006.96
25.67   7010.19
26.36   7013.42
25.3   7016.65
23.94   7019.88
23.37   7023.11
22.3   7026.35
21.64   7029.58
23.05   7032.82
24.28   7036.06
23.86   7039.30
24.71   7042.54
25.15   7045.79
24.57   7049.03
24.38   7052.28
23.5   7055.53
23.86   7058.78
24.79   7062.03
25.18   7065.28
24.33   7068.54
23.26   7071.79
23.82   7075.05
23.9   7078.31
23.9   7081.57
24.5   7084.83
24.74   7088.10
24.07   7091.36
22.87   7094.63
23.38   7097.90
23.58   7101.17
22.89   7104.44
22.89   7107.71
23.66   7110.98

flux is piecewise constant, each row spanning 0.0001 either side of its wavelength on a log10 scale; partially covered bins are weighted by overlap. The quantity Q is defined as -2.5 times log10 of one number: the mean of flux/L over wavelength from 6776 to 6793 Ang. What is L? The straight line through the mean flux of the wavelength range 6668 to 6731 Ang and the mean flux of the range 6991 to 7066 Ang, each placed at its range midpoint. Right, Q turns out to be 0.17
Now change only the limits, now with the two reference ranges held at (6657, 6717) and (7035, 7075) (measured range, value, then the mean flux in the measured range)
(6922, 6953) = 0.055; 23.9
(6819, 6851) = 0.055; 24.6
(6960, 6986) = 0.066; 23.4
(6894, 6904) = 0.097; 23.2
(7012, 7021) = -0.030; 25.3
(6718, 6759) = -0.199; 31.9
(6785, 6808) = 0.026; 25.5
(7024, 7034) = 0.098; 22.4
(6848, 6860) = 0.011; 25.4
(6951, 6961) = -0.002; 25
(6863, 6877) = -0.005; 25.7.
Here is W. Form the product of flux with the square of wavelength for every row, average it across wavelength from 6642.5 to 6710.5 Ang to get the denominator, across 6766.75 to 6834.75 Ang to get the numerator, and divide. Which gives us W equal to 1.04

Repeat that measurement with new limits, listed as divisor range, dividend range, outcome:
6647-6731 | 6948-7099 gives 0.92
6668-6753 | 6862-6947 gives 0.86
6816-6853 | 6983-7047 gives 1.02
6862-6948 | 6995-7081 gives 1.02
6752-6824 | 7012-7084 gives 1.04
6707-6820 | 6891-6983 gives 0.88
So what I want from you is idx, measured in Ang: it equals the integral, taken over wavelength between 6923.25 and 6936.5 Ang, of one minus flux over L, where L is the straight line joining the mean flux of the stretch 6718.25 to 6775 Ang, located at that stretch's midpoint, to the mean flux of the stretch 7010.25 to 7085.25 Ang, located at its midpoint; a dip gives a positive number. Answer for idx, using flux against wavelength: 1.13 Ang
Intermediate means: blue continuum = 30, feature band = 24.2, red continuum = 24.1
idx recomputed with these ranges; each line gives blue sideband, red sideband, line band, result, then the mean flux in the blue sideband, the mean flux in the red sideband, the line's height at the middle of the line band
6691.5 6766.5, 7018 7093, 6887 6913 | 3.0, 30.7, 24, 27.2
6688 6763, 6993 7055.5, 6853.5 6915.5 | 5.4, 30.7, 24.2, 27.2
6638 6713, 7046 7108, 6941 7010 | 1.3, 25.2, 24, 24.3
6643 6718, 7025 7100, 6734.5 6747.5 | -0.7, 26.8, 23.9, 26.3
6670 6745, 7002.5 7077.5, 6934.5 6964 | 2.3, 30.8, 24.1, 26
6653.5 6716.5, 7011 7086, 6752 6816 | 1.8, 26.5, 24.1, 25.8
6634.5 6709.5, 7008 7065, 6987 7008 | 0.3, 24.9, 24.2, 24.3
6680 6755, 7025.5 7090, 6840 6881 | 3.7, 30.6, 24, 27.8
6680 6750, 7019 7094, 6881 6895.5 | 1.5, 31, 23.9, 27.4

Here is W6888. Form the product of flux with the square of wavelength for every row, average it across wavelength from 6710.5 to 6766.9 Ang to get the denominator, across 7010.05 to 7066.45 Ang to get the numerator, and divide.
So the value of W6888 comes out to 0.81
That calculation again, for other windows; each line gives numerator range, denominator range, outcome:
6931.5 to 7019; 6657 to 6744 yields 0.87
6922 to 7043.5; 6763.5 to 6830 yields 1.01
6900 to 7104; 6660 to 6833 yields 0.94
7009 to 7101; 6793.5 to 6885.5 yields 1.02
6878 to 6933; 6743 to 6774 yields 1.02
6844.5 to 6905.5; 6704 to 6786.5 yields 0.85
